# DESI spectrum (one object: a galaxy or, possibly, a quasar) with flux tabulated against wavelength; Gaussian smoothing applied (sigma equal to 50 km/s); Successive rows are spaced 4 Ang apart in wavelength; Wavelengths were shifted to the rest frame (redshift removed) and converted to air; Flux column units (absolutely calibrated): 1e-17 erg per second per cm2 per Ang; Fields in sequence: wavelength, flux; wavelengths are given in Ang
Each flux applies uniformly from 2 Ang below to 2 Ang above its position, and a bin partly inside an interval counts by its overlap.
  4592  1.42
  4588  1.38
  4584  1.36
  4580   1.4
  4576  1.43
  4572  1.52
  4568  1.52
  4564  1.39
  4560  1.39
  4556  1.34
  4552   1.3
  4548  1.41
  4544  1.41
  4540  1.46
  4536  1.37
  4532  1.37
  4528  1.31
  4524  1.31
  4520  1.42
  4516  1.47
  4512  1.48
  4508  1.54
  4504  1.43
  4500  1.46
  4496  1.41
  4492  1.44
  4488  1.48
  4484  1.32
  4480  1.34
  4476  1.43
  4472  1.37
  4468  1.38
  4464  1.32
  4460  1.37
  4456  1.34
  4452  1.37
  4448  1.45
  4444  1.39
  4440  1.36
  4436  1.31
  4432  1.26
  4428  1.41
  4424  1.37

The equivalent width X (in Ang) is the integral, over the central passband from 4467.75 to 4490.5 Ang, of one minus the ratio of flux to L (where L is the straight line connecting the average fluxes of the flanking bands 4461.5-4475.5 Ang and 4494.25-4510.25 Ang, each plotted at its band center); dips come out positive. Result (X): 0.1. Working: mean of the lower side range 1.36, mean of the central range 1.39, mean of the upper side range 1.46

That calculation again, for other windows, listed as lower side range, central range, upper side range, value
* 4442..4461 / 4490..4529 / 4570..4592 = -0.8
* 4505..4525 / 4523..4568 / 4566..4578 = 2.9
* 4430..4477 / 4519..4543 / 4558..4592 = 0.5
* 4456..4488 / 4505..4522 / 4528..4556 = -1.3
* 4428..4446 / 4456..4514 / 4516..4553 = -2.1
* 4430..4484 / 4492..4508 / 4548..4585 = -0.8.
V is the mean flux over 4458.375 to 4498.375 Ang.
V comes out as 1.39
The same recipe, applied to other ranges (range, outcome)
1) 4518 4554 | 1.37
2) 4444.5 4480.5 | 1.38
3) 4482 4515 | 1.45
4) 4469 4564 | 1.4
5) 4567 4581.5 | 1.47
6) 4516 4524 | 1.41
